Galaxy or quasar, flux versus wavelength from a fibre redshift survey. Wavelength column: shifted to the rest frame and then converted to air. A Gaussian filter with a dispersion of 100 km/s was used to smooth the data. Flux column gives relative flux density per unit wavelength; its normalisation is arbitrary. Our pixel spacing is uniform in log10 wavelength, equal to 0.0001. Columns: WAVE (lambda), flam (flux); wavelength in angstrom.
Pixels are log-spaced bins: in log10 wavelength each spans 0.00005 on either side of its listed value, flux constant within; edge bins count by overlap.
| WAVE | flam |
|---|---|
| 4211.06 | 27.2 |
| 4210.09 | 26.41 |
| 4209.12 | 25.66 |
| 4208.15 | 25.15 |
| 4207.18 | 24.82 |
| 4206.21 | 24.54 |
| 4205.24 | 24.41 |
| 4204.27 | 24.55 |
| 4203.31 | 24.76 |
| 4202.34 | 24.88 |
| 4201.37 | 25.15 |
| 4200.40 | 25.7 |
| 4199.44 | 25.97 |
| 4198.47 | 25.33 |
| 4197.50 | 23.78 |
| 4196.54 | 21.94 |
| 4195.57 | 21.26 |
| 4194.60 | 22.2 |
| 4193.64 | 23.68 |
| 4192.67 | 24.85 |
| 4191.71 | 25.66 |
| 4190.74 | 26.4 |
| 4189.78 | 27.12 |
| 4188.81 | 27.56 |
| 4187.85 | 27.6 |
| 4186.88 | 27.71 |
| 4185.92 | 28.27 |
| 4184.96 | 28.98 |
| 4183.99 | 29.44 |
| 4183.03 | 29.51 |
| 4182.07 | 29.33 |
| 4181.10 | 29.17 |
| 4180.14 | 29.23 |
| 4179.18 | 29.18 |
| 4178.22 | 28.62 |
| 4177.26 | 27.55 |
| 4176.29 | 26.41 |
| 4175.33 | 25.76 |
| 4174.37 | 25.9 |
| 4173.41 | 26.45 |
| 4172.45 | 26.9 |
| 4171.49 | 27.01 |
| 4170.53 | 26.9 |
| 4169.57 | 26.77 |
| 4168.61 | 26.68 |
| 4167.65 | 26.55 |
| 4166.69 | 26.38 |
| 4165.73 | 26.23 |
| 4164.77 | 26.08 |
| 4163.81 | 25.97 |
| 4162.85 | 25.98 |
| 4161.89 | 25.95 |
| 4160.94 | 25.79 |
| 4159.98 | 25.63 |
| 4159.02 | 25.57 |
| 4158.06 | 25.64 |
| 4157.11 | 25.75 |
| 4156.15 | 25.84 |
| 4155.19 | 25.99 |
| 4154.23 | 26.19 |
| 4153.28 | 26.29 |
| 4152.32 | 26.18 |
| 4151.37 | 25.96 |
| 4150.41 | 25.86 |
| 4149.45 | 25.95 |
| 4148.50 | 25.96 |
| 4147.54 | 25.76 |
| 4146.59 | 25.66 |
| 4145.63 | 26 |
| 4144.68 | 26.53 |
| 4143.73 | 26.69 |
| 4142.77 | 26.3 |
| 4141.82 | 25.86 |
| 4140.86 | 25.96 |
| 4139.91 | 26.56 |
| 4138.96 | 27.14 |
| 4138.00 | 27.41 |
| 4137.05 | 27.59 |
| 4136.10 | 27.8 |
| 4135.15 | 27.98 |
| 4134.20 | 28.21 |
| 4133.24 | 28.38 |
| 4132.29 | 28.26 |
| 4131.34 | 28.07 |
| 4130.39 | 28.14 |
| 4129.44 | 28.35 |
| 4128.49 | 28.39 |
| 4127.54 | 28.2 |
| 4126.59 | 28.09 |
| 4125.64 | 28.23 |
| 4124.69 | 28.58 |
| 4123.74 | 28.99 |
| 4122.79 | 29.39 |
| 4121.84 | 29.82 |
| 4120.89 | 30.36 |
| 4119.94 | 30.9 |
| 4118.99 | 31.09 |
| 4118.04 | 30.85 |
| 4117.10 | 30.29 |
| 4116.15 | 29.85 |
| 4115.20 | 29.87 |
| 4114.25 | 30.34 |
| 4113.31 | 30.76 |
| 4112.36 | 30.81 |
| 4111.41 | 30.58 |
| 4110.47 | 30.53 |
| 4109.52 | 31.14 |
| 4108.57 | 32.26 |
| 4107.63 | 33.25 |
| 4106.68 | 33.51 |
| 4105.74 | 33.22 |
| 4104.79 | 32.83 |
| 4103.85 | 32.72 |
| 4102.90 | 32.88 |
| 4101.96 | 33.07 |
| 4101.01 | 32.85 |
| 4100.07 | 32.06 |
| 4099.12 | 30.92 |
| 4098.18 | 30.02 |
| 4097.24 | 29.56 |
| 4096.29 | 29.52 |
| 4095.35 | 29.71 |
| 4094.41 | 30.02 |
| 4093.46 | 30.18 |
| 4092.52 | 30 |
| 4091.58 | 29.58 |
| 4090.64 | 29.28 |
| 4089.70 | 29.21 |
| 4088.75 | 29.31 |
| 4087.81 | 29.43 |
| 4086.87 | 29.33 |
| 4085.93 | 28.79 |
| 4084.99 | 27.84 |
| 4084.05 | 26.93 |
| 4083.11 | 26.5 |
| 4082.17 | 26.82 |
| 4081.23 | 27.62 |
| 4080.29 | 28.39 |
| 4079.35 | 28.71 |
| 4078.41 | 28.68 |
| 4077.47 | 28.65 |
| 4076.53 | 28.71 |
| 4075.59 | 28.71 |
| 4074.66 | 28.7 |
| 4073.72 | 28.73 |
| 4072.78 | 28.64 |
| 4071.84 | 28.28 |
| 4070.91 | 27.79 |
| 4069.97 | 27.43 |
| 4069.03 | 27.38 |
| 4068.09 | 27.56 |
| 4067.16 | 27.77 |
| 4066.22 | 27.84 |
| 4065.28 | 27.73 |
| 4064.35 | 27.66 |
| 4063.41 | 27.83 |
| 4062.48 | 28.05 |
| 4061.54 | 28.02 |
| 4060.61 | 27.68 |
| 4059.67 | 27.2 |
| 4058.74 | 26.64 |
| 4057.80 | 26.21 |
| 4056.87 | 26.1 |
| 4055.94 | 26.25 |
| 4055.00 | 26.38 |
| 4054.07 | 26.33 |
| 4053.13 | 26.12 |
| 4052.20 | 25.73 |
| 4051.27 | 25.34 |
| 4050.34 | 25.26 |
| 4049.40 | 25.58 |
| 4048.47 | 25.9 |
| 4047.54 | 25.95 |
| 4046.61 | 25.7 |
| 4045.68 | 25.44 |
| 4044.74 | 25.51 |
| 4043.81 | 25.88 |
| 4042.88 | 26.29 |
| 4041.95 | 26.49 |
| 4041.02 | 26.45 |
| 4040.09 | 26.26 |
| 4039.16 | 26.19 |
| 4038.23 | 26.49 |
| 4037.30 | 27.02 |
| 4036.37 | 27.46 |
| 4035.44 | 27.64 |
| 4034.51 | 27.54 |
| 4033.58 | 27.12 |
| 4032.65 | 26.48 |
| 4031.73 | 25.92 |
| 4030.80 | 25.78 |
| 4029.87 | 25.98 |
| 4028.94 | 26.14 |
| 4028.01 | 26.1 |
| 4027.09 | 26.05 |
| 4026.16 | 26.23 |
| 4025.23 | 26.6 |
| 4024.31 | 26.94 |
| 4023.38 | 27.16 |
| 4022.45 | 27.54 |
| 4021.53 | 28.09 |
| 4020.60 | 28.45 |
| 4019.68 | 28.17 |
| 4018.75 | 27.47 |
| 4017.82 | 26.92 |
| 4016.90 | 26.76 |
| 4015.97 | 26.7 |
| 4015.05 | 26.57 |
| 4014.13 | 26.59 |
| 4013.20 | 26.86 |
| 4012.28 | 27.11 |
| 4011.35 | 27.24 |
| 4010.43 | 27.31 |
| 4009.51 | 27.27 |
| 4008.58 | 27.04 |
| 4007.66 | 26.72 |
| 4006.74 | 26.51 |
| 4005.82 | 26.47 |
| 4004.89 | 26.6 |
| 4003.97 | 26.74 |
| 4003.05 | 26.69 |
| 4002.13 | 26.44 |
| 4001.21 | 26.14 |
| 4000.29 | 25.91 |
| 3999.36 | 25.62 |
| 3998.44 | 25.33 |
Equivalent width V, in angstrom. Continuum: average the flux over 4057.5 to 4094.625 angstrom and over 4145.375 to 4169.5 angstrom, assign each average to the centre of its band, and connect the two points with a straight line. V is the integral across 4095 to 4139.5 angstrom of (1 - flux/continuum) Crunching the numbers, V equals -4.8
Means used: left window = 28.2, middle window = 30.1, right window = 26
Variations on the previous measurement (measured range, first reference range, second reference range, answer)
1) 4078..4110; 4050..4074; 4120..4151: -3.35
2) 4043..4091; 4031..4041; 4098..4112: 2.96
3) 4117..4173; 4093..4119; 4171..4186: 4.38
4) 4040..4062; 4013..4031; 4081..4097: 1.21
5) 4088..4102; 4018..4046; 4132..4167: -1.96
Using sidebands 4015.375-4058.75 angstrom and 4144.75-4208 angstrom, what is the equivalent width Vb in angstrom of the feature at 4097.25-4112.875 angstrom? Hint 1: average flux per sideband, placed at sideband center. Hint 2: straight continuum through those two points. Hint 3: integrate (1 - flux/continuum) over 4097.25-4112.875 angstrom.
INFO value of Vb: -3.3 angstrom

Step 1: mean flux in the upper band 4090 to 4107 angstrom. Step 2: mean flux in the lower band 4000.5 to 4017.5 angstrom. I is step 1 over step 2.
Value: 1.17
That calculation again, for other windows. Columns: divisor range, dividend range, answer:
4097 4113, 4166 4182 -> 0.85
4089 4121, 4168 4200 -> 0.86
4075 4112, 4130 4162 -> 0.88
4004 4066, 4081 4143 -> 1.11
